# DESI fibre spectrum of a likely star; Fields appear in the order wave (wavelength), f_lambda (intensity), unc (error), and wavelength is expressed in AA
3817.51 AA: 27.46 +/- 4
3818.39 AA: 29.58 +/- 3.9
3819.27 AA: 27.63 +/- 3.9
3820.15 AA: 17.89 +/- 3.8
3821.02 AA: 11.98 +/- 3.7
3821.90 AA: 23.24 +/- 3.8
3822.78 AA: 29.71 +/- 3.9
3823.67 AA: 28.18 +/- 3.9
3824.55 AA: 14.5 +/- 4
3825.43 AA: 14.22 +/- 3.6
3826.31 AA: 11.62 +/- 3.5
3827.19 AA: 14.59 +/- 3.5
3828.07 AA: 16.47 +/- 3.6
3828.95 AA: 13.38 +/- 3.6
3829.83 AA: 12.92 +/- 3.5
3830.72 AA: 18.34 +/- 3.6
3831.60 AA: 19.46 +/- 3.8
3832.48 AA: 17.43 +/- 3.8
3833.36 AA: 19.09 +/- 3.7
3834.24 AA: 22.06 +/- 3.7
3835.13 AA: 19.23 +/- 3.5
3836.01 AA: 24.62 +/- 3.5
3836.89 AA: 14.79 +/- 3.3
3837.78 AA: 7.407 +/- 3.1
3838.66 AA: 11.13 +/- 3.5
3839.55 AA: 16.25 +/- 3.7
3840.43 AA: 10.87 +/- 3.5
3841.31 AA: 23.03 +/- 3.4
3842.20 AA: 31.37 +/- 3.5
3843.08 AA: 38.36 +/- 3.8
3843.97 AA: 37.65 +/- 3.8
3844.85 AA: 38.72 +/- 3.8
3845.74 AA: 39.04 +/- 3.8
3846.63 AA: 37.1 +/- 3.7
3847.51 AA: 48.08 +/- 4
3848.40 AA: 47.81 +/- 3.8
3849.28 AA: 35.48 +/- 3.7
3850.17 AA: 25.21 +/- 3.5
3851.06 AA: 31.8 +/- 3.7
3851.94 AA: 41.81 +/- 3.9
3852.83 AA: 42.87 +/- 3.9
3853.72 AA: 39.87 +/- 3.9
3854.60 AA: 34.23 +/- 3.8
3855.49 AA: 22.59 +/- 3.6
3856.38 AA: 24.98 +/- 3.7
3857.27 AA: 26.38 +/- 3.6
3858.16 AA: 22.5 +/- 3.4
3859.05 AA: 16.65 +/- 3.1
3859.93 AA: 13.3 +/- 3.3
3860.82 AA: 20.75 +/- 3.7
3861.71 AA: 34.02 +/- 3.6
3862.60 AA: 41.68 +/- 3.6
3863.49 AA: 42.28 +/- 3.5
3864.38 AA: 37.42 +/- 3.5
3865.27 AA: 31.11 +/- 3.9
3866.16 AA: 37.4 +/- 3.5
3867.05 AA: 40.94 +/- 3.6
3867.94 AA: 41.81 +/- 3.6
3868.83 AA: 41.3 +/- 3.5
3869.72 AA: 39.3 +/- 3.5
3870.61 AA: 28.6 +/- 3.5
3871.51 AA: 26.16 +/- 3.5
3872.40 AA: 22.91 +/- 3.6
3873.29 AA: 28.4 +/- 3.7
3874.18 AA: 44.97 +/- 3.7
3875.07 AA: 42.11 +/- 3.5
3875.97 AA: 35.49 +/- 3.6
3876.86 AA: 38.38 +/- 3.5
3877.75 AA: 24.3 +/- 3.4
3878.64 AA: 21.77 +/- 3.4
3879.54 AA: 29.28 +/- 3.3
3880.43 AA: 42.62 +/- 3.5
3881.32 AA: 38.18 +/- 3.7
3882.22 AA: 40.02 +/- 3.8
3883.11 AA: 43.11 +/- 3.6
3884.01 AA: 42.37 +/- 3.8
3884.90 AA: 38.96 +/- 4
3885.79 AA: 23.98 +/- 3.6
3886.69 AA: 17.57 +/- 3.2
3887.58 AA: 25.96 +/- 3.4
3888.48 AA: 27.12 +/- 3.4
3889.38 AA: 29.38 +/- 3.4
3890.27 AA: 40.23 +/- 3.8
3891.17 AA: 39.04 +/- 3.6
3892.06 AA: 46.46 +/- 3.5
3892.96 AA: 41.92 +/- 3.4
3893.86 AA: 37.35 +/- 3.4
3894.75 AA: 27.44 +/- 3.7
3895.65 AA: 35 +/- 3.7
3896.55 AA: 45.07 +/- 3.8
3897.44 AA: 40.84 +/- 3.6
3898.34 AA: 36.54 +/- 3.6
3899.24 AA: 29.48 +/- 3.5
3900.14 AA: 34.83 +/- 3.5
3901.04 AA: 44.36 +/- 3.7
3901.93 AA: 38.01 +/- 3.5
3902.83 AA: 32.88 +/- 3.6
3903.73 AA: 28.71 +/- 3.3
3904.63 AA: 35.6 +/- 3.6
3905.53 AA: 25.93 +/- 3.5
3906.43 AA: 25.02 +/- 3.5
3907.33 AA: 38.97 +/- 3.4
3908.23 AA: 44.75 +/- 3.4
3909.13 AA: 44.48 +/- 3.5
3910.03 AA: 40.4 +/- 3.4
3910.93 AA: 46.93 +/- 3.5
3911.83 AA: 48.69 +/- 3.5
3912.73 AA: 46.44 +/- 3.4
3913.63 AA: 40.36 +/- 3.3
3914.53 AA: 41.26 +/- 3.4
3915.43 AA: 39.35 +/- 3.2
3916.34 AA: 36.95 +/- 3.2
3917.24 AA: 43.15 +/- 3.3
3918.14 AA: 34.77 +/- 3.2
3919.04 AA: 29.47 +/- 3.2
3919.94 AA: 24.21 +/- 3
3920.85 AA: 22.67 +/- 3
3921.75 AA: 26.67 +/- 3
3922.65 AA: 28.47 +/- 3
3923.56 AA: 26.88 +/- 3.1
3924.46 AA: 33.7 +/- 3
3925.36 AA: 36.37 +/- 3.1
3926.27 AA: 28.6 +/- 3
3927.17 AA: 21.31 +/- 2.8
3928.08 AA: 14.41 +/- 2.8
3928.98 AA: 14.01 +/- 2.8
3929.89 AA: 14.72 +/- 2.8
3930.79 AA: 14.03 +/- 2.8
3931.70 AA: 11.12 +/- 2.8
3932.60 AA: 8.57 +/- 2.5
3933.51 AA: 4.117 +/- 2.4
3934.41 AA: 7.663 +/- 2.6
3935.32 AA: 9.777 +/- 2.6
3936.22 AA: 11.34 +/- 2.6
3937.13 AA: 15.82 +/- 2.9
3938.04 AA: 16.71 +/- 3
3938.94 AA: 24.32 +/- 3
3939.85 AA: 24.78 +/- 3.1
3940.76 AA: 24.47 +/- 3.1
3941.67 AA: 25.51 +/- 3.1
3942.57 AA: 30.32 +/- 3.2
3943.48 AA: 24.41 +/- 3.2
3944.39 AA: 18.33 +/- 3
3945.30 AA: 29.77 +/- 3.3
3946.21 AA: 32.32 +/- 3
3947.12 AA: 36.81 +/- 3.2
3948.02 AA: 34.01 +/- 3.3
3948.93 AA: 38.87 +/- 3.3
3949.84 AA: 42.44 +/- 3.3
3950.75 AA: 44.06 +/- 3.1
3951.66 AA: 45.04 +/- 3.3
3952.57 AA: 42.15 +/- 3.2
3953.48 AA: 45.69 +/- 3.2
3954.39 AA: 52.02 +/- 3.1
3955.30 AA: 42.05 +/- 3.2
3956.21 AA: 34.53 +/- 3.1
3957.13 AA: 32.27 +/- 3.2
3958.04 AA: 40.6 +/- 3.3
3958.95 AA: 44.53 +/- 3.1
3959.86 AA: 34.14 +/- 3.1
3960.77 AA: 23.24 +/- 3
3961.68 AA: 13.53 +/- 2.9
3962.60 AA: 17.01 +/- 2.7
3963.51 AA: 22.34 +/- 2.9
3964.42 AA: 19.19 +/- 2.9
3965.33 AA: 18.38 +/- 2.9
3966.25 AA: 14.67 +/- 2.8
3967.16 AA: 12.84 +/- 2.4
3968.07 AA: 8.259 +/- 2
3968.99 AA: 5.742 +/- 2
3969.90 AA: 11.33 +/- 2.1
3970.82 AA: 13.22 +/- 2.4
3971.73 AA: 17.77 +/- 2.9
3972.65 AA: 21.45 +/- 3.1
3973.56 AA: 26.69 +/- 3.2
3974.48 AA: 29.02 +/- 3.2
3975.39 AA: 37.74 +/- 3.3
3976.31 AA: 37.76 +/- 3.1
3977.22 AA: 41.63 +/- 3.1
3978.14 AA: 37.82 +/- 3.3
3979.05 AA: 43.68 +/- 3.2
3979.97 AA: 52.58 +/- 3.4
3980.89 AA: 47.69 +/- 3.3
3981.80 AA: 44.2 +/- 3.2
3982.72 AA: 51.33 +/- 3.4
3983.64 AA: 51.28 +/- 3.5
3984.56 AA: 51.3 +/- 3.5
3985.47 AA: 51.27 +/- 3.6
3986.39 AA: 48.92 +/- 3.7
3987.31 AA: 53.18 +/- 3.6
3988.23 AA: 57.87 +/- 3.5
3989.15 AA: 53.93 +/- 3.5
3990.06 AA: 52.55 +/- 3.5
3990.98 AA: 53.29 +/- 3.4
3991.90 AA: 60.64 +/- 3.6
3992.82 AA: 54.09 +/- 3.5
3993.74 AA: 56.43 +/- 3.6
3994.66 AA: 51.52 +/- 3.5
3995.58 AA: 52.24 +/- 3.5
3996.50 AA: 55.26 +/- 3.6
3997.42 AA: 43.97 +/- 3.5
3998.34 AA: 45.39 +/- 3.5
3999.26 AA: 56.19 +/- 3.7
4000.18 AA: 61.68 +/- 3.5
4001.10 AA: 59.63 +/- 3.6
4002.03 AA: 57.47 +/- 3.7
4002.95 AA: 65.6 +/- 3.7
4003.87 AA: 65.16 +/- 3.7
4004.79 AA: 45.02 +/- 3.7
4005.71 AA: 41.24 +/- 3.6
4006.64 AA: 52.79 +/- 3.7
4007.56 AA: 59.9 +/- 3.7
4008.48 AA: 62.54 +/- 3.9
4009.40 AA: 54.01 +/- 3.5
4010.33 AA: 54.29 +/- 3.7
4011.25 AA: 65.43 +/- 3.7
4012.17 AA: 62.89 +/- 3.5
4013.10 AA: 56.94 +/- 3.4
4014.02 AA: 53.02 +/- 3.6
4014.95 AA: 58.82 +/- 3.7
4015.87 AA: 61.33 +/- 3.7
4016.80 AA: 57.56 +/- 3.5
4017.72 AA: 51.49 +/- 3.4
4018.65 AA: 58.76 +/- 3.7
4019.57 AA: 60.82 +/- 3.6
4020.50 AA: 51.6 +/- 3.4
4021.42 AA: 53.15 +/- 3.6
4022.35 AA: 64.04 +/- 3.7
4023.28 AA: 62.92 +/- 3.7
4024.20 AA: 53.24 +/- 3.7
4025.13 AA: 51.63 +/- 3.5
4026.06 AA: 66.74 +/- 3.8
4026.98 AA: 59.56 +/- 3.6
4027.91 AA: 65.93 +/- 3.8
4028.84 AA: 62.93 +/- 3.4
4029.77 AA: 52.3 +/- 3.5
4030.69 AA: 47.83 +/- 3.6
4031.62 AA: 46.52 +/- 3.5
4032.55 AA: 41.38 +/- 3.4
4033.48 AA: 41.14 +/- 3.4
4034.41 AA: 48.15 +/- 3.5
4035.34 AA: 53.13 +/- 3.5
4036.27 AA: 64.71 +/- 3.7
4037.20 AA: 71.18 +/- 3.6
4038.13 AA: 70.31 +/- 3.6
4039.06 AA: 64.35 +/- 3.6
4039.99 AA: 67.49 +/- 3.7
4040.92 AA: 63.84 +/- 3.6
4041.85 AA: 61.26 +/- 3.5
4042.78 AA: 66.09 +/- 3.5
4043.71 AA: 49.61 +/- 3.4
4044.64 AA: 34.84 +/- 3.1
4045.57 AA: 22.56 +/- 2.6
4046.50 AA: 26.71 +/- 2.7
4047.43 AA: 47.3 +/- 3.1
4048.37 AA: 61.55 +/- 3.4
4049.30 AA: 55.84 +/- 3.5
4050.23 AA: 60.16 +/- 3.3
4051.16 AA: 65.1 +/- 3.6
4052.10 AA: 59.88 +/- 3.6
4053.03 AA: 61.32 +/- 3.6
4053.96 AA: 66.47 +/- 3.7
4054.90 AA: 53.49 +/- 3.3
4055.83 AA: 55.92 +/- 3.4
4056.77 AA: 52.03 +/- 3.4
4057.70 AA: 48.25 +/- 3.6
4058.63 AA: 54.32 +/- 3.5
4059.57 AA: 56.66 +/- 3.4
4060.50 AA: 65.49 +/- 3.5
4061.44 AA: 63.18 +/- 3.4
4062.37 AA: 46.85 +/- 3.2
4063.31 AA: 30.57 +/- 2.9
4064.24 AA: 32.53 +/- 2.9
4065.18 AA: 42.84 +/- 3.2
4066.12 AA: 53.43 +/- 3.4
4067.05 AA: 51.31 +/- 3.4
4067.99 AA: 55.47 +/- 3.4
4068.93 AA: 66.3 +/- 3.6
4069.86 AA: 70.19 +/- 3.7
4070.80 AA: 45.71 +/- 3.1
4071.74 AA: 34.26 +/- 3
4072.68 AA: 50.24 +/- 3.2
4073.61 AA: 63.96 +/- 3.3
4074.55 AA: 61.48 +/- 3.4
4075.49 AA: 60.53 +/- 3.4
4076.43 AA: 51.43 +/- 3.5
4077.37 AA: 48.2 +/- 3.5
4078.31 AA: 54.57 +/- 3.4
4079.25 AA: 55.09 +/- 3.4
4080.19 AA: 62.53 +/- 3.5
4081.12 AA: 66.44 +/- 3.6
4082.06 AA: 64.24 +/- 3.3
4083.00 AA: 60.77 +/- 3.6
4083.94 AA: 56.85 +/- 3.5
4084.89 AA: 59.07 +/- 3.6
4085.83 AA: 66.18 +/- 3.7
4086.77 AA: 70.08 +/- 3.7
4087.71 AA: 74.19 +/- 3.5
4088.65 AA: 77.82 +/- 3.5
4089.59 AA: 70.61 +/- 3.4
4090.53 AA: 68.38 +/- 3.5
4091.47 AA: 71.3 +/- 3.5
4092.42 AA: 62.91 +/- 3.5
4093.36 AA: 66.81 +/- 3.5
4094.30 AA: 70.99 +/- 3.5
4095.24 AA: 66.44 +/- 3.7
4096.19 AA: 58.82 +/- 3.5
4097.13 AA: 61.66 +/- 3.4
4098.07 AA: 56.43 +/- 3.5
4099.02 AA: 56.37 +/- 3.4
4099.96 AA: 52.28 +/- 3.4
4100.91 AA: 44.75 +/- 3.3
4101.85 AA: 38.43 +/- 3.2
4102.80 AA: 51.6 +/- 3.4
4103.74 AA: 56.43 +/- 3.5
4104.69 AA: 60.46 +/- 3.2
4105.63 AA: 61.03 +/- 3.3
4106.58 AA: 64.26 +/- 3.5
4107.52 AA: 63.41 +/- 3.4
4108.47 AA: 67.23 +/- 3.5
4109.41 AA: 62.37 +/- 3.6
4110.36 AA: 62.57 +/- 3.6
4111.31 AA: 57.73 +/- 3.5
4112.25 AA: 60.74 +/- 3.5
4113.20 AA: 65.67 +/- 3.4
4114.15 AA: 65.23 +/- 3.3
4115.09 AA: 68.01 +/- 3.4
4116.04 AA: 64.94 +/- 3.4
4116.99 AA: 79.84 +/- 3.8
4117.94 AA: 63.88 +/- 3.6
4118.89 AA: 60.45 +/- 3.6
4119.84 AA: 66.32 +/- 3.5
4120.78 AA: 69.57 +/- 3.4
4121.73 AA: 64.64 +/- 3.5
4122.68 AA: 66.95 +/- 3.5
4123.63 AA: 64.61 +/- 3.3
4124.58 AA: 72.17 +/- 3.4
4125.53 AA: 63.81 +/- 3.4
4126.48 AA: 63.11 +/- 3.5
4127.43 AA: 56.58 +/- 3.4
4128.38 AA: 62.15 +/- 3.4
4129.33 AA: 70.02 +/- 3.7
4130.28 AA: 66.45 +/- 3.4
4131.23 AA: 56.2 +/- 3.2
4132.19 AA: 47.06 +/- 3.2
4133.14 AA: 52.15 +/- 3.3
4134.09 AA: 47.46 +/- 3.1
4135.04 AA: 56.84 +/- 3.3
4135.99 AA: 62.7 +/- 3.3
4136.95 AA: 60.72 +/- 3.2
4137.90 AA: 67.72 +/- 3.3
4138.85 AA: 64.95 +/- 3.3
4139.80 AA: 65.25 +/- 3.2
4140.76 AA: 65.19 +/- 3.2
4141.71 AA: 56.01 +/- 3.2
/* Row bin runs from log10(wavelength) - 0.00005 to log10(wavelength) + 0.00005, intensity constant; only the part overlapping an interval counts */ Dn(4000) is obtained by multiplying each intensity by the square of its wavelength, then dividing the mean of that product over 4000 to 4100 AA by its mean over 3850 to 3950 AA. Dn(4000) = 2.0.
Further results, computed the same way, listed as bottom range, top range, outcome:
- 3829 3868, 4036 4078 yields 2.13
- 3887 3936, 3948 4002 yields 1.31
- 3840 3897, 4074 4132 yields 2.08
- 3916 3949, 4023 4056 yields 2.49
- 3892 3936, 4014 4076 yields 1.90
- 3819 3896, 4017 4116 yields 2.18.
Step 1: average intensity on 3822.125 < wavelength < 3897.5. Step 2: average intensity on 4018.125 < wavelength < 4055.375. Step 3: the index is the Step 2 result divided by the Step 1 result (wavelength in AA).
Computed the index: 1.87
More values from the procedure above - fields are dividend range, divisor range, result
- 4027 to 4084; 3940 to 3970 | 1.87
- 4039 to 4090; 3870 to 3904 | 1.62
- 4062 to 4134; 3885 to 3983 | 1.97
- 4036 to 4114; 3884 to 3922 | 1.62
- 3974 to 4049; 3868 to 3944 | 1.73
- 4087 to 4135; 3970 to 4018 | 1.26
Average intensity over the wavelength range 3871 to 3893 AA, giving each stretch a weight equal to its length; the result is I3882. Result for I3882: 33.9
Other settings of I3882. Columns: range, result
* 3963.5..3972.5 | 14.2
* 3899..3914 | 38.1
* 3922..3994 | 31.3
